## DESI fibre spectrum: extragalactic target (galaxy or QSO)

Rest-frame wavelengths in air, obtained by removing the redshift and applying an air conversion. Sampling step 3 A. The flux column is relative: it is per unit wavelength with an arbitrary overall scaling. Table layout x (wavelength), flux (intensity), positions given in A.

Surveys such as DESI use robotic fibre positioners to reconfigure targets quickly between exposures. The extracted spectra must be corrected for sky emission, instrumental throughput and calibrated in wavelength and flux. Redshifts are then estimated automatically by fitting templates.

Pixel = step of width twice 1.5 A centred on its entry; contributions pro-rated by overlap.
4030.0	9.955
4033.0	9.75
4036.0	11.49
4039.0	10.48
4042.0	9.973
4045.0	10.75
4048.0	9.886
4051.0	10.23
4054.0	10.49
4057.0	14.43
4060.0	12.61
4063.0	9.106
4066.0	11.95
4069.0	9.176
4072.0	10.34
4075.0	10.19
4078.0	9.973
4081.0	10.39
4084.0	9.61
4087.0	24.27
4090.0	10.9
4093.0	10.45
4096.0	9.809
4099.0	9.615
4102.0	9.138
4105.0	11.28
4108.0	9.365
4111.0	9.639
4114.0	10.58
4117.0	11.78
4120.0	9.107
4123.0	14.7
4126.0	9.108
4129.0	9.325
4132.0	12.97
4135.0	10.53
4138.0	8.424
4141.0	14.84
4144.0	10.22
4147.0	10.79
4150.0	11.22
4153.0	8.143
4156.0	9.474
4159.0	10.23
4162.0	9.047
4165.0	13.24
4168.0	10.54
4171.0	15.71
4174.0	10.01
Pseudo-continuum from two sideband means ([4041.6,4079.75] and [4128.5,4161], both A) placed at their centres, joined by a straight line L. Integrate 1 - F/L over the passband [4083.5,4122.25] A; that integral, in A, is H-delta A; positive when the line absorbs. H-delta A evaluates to -2.4 A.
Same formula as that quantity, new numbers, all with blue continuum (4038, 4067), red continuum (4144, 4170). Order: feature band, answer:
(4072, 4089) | -2.8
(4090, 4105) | 1.0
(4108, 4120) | 0.4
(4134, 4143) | -0.6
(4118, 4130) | -0.1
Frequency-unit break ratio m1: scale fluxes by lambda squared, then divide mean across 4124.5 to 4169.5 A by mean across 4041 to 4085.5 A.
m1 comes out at 1.0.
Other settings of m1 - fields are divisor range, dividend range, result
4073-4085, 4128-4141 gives 1.11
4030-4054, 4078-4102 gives 1.17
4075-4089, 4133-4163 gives 0.82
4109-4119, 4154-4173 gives 1.10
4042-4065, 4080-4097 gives 1.17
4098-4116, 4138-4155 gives 1.10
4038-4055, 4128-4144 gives 1.14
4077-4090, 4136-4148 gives 0.85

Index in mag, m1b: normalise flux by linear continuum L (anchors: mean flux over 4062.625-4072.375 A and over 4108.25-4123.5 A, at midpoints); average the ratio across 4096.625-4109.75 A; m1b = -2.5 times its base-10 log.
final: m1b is 0.08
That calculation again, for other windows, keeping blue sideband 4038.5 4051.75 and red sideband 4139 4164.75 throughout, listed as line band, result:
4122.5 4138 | -0.03 mag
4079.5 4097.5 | -0.21 mag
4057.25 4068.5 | -0.11 mag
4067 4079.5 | 0.04 mag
